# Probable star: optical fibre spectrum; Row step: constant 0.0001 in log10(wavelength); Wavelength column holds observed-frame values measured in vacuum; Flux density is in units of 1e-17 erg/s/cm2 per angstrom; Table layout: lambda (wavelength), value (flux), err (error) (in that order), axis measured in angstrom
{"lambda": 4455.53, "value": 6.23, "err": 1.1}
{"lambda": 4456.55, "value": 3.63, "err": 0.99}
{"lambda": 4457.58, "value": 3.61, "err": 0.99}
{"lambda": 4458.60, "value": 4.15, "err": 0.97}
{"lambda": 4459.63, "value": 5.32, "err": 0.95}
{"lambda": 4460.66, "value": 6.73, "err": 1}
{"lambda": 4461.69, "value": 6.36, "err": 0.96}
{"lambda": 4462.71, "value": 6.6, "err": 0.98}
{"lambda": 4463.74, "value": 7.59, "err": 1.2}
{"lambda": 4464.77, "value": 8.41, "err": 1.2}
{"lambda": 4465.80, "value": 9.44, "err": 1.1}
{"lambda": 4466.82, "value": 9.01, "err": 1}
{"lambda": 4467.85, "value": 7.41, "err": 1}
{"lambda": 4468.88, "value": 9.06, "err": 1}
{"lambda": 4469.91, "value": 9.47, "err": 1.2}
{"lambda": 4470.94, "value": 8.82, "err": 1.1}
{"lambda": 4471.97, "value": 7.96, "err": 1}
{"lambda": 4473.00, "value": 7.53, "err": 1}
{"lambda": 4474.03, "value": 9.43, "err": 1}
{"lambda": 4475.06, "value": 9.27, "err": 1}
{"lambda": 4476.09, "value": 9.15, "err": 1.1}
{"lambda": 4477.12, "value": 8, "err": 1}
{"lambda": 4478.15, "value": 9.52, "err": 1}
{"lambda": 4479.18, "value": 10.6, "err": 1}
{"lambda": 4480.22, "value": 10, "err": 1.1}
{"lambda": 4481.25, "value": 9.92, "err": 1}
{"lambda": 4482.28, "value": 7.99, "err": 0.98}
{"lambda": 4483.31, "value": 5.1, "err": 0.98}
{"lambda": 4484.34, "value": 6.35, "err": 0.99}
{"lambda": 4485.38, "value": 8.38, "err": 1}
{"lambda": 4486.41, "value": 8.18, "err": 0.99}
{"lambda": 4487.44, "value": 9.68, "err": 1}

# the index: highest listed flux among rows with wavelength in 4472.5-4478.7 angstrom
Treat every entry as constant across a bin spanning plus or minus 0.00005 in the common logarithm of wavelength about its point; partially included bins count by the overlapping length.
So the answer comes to 9.52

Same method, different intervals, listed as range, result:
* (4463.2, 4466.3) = 9.44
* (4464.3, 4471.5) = 9.47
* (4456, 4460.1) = 5.32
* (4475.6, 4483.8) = 10.6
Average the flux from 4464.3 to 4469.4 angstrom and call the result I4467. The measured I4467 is 8.67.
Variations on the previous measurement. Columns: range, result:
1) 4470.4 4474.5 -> 8.43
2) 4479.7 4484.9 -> 7.87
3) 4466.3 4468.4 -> 8.26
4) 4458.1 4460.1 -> 4.72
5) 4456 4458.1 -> 3.69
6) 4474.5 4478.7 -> 9.01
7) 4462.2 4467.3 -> 8.21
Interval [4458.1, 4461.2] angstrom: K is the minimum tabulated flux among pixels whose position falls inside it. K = 4.15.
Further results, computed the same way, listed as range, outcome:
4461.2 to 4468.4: 6.36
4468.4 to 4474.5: 7.53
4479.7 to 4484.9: 5.1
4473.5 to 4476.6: 9.15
